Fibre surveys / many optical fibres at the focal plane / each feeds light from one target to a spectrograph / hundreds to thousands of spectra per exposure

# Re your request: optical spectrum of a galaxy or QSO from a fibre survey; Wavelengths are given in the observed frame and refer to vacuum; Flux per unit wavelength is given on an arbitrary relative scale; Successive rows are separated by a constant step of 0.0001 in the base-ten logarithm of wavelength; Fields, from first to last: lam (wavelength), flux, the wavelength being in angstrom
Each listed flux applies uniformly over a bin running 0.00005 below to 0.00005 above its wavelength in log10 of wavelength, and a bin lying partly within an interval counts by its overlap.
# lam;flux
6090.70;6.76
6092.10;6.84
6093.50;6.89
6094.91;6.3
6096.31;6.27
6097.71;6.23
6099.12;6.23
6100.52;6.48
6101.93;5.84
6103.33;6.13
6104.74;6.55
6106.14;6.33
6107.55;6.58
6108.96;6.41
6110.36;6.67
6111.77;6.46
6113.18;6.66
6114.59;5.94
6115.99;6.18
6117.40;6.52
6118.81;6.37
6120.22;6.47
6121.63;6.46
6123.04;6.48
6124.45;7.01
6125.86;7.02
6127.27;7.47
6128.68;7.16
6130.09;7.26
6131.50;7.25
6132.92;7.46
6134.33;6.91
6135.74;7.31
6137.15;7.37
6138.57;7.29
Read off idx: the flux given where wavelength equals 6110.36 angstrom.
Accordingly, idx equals 6.67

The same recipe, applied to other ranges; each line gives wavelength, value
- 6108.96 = 6.41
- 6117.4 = 6.52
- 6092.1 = 6.84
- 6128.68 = 7.16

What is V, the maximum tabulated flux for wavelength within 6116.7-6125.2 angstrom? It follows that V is 7.01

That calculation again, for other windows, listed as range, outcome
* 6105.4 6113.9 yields 6.67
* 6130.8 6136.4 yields 7.46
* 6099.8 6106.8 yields 6.55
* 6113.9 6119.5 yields 6.52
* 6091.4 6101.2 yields 6.89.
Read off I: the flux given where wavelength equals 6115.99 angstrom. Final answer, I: 6.18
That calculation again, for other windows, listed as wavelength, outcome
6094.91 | 6.3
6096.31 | 6.27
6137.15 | 7.37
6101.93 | 5.84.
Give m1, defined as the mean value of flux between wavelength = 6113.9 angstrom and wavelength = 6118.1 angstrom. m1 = 6.22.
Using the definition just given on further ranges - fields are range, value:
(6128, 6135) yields 7.21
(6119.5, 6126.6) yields 6.69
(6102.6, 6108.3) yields 6.39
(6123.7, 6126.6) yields 7.01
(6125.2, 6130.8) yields 7.24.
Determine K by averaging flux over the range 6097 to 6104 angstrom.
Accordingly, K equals 6.18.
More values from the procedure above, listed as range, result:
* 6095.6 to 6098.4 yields 6.27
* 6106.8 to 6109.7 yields 6.49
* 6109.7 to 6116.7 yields 6.38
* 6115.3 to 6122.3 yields 6.4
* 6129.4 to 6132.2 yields 7.26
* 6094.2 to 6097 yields 6.28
